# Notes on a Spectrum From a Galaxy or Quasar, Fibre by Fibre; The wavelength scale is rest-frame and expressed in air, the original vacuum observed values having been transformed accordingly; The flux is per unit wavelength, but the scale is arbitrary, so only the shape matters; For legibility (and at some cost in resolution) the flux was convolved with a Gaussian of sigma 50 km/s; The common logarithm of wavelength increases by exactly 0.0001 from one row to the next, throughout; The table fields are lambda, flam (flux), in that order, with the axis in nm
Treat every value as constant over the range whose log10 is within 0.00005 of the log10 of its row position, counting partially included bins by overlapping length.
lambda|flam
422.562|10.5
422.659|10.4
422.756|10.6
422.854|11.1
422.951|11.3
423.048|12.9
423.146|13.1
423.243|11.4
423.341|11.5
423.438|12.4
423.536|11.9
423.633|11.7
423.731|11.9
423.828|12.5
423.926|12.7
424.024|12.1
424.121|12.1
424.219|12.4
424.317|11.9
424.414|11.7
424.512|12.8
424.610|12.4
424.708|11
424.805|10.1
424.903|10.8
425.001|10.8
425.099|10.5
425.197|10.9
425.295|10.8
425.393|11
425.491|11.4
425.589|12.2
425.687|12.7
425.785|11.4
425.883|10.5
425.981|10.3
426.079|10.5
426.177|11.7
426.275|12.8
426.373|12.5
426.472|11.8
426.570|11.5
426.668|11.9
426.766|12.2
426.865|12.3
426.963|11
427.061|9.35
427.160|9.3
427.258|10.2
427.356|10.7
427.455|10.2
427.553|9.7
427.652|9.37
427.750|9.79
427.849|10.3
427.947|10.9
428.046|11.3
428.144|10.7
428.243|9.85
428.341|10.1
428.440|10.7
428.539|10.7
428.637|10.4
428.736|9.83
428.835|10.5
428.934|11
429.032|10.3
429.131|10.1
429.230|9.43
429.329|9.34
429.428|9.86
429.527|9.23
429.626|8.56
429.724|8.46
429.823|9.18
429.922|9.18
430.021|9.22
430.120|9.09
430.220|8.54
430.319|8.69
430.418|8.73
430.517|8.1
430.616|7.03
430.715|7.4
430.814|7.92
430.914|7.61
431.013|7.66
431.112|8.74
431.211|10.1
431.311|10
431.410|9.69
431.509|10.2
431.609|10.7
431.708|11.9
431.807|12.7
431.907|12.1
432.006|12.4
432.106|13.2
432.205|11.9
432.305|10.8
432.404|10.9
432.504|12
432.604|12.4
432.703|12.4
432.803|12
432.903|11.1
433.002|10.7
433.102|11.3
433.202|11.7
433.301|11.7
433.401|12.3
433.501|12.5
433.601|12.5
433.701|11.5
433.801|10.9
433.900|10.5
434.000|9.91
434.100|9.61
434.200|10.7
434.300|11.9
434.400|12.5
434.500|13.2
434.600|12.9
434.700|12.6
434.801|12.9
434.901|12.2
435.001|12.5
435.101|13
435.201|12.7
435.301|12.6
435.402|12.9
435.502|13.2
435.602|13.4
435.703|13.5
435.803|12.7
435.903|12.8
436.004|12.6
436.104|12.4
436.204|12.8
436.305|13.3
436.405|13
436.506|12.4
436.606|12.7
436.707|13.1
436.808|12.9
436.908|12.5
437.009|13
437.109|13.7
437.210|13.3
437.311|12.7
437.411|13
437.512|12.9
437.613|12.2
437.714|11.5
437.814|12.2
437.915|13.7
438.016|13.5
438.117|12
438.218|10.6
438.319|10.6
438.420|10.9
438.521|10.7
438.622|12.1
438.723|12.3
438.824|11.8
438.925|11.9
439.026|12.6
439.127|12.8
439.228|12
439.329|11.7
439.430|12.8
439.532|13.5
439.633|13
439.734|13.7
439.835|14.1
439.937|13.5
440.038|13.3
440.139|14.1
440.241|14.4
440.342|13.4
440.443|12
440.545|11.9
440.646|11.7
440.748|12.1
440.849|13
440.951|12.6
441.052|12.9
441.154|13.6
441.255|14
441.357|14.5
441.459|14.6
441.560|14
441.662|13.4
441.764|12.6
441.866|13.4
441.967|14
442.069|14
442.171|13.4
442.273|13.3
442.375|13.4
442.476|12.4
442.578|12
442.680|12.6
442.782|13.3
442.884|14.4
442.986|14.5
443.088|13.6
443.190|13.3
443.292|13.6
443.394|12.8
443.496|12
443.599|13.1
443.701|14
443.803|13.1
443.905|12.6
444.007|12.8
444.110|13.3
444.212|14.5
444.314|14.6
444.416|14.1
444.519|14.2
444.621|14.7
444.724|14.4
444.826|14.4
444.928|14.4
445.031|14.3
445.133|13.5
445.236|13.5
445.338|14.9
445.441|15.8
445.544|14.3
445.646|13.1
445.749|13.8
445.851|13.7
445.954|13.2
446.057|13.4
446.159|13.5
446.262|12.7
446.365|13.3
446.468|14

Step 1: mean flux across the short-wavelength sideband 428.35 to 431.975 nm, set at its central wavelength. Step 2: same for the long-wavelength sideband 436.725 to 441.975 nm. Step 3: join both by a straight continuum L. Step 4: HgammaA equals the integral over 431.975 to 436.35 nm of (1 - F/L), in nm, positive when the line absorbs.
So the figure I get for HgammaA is -0.47 nm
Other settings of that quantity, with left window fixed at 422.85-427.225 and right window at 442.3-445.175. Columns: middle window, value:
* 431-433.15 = 0.20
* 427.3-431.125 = 0.81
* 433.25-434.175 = 0.09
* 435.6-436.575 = -0.01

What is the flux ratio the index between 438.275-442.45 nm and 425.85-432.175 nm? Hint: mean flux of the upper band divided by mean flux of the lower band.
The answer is 1.3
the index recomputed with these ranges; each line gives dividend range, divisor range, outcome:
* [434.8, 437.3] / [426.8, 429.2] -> 1.24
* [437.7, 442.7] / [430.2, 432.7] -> 1.27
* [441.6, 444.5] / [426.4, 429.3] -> 1.27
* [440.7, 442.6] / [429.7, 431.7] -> 1.50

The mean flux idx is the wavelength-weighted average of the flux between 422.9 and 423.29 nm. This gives 12.2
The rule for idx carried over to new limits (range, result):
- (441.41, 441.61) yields 14.3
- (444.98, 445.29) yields 13.8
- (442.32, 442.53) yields 12.9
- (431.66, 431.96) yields 12.3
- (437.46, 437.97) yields 12.5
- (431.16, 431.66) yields 10.1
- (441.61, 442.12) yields 13.5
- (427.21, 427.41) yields 10.4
